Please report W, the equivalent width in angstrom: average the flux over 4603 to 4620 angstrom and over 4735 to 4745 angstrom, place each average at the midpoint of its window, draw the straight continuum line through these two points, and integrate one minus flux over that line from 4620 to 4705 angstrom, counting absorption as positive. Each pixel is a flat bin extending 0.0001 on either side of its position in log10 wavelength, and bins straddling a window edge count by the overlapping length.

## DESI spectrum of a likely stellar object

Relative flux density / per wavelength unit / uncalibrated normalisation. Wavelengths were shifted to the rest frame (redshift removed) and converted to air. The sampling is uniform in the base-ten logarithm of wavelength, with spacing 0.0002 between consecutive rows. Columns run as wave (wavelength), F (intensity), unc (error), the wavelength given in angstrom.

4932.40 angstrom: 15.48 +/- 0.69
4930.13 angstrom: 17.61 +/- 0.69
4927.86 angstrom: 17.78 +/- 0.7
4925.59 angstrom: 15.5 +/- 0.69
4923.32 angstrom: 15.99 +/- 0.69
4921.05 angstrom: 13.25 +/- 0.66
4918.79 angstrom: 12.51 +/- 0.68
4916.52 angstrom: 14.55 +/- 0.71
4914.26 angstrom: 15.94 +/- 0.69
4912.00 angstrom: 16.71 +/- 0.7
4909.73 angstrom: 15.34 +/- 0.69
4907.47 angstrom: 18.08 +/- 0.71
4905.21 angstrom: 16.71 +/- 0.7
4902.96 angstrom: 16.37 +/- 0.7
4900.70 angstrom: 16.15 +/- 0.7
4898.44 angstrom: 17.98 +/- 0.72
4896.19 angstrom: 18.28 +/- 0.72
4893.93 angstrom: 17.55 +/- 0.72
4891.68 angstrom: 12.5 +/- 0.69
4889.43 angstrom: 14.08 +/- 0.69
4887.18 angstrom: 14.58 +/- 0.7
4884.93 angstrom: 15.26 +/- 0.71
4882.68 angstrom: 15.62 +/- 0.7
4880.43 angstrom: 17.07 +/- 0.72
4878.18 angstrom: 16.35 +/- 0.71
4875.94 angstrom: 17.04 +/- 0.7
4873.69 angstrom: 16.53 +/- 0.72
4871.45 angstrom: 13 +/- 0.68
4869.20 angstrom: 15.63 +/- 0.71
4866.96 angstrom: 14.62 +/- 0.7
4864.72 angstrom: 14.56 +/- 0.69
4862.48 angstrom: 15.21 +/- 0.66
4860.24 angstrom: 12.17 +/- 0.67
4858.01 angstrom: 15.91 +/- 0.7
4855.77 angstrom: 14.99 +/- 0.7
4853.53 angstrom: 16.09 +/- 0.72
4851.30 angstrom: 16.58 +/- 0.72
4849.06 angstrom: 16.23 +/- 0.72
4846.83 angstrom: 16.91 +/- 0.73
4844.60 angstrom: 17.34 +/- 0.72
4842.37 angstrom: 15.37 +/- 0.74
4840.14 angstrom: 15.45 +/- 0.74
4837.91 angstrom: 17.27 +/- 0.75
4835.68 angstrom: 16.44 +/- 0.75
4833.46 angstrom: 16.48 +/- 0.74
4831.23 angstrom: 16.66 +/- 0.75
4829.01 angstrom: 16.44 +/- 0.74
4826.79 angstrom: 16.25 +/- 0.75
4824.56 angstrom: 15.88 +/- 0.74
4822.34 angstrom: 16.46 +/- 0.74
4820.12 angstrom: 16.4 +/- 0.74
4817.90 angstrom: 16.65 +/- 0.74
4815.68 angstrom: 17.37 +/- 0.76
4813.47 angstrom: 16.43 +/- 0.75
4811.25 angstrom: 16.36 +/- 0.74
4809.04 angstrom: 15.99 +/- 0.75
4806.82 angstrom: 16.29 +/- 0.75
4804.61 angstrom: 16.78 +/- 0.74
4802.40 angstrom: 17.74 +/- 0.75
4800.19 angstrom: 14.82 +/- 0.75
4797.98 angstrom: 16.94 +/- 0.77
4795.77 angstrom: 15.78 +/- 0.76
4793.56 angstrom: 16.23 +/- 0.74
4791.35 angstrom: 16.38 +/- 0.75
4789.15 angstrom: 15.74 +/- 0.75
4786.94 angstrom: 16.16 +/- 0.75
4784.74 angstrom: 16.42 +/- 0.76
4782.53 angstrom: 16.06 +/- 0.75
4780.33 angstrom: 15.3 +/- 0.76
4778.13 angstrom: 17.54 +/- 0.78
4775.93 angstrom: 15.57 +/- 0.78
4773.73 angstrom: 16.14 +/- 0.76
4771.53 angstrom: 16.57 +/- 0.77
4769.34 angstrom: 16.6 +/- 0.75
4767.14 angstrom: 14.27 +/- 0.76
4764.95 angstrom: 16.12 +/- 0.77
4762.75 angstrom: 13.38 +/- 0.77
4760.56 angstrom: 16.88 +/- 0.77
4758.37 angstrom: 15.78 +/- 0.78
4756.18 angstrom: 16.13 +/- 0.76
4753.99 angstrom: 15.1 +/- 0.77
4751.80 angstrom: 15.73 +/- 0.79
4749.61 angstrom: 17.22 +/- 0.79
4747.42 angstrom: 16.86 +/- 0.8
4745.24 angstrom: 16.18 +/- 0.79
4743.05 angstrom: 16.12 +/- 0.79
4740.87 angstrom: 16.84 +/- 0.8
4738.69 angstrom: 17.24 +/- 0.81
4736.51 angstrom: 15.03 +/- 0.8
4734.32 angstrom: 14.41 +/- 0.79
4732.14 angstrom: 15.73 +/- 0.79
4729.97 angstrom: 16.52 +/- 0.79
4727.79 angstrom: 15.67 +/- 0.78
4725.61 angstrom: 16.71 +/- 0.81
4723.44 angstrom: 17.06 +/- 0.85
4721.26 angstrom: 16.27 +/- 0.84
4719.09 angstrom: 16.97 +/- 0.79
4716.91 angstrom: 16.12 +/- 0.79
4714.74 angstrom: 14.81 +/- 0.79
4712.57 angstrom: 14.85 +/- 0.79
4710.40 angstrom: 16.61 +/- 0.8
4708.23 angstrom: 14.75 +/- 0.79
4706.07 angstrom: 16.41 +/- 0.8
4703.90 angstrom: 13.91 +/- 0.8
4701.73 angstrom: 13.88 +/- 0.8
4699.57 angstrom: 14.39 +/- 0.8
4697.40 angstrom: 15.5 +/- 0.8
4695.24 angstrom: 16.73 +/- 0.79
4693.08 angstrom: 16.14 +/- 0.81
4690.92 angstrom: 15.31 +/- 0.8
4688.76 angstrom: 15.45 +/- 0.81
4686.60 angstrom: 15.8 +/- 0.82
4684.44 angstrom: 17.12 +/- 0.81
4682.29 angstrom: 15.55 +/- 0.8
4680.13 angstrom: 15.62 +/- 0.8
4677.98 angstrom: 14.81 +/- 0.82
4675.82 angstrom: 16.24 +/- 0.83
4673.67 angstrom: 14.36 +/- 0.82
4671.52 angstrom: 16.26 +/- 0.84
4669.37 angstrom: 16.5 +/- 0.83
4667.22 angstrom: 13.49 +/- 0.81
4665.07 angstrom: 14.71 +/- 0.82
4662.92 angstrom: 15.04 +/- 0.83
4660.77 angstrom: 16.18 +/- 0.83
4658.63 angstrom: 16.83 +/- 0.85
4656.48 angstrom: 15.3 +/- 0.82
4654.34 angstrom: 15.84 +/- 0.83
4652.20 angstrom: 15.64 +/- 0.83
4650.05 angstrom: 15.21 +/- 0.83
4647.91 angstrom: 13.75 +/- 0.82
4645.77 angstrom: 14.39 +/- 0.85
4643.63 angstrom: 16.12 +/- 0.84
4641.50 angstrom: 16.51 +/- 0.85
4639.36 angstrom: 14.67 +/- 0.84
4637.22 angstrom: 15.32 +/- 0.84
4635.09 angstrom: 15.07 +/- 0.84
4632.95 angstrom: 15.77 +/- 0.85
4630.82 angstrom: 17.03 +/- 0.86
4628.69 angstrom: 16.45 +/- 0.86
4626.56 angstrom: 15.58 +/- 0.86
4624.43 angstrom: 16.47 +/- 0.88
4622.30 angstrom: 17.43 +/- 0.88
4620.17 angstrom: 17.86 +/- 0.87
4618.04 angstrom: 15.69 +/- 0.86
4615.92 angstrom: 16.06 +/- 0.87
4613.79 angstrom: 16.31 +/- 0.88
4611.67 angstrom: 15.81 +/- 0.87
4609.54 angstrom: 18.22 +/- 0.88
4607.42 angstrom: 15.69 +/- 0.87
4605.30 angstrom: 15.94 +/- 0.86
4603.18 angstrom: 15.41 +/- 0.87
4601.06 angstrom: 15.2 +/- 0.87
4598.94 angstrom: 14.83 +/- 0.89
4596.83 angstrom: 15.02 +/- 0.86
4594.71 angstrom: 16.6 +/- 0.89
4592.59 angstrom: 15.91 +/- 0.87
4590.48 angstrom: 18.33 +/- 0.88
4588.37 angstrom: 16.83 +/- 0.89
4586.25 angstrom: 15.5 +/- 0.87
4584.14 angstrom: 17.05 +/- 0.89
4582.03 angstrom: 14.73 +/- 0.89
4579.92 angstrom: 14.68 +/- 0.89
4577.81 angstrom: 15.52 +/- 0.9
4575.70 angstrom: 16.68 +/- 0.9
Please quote 3.5 angstrom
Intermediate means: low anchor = 16.3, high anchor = 16.2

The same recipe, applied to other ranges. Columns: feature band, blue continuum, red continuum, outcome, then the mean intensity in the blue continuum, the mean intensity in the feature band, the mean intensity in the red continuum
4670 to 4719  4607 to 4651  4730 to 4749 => 1.6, 16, 15.5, 16.1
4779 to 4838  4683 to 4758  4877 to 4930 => -1.8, 15.9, 16.4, 15.9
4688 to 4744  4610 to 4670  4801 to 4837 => 1.2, 15.8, 15.8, 16.5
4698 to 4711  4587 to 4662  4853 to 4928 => 0.7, 16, 14.9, 15.6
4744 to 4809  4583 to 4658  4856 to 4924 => -1.6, 16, 16.1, 15.5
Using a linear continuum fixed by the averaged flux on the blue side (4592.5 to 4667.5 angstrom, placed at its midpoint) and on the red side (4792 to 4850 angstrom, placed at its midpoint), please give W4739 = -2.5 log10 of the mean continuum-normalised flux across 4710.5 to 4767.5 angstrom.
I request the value 0.01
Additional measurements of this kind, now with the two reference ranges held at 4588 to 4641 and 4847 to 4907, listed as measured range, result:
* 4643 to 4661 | 0.04 mag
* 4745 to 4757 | -0.02 mag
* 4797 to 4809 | -0.04 mag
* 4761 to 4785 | 0.00 mag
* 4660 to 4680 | 0.05 mag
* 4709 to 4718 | 0.03 mag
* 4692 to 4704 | 0.06 mag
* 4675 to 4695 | 0.01 mag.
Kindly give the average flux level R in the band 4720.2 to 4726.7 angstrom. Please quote 16.7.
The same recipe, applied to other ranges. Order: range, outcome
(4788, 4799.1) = 16.2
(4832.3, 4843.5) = 16.2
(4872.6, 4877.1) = 16.8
